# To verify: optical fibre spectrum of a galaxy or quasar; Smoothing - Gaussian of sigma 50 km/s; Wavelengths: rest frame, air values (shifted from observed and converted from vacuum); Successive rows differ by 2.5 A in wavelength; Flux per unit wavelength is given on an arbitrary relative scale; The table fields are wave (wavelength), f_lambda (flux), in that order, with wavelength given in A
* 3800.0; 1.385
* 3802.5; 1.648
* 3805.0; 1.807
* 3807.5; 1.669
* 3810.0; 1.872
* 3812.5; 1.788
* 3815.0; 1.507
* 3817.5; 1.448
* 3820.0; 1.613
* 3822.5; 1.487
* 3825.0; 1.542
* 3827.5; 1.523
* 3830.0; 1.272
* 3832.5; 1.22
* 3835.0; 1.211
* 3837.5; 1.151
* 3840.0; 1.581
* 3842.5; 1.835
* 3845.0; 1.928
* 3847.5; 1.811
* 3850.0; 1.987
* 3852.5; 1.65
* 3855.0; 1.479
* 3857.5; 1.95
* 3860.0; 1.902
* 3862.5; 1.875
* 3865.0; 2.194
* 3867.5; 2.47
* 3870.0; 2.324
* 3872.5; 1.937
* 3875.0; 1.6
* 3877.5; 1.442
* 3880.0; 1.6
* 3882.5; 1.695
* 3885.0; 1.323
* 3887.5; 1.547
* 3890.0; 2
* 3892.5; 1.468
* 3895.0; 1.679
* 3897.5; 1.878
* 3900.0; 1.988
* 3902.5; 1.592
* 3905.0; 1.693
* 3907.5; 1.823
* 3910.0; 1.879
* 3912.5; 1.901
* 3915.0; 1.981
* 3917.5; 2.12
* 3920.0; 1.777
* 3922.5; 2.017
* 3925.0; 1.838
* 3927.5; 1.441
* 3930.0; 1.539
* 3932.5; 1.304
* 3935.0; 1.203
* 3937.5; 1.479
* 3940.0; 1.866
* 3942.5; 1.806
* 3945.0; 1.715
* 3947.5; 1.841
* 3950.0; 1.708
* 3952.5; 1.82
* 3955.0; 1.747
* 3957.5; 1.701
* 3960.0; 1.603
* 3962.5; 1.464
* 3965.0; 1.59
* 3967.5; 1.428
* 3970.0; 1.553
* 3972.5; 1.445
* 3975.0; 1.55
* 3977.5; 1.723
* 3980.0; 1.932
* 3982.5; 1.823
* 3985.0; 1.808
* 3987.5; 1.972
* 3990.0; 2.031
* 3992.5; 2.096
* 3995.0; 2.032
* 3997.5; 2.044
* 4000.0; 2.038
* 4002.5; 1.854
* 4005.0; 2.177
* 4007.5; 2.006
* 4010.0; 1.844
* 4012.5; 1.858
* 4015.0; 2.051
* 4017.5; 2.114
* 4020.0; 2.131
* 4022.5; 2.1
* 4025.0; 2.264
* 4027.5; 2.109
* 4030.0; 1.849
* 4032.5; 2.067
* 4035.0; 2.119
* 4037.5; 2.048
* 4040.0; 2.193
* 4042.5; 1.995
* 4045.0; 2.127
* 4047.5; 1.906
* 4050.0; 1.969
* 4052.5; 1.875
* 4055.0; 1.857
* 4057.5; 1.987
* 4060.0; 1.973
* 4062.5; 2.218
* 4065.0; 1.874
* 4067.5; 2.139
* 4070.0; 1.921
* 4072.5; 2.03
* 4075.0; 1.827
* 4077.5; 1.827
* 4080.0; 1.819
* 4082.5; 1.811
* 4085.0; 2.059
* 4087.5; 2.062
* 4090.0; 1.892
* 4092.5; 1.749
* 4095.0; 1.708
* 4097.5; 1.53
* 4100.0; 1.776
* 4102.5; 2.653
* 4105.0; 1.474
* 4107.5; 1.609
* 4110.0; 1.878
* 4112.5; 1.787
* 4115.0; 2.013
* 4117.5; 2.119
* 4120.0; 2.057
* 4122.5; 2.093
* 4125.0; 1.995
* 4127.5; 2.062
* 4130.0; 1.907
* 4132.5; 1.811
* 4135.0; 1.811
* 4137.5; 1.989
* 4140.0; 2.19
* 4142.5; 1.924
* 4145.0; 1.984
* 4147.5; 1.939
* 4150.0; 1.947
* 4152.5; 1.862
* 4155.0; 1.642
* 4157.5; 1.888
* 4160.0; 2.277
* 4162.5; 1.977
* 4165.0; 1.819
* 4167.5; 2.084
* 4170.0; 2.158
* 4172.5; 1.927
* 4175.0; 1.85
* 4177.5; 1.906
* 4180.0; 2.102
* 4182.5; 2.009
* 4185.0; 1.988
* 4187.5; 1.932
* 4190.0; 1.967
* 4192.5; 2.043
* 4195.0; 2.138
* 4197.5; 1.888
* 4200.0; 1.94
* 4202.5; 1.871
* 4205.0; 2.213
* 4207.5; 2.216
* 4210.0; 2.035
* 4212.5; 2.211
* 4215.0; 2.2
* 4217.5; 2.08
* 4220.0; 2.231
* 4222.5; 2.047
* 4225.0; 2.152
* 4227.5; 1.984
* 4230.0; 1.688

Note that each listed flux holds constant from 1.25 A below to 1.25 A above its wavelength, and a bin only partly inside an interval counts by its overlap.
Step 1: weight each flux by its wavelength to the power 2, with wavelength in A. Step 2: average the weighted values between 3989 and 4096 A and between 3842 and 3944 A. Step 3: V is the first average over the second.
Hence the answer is 1.21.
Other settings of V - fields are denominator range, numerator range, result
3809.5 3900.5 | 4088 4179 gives 1.31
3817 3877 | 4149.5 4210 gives 1.37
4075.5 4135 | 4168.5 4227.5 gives 1.13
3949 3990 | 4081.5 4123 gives 1.20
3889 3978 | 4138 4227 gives 1.34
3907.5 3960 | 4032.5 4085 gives 1.22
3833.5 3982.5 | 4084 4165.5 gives 1.25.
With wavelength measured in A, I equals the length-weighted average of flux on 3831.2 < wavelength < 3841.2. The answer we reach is 1.29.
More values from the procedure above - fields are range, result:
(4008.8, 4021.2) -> 2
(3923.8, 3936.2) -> 1.46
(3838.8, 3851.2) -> 1.83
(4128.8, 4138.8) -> 1.88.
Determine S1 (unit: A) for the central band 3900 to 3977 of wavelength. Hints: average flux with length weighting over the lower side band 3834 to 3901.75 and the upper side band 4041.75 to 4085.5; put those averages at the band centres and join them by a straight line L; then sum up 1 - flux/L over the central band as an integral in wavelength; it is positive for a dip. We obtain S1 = 6.0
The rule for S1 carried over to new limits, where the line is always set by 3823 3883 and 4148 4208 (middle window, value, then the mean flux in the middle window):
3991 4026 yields -3.80 A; 2.04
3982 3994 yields -0.86 A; 1.96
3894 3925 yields -1.78 A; 1.86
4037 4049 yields -1.17 A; 2.05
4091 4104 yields 0.27 A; 1.88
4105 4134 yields 0.23 A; 1.92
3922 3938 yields 2.25 A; 1.53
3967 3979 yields 1.70 A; 1.55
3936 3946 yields 0.46 A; 1.7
